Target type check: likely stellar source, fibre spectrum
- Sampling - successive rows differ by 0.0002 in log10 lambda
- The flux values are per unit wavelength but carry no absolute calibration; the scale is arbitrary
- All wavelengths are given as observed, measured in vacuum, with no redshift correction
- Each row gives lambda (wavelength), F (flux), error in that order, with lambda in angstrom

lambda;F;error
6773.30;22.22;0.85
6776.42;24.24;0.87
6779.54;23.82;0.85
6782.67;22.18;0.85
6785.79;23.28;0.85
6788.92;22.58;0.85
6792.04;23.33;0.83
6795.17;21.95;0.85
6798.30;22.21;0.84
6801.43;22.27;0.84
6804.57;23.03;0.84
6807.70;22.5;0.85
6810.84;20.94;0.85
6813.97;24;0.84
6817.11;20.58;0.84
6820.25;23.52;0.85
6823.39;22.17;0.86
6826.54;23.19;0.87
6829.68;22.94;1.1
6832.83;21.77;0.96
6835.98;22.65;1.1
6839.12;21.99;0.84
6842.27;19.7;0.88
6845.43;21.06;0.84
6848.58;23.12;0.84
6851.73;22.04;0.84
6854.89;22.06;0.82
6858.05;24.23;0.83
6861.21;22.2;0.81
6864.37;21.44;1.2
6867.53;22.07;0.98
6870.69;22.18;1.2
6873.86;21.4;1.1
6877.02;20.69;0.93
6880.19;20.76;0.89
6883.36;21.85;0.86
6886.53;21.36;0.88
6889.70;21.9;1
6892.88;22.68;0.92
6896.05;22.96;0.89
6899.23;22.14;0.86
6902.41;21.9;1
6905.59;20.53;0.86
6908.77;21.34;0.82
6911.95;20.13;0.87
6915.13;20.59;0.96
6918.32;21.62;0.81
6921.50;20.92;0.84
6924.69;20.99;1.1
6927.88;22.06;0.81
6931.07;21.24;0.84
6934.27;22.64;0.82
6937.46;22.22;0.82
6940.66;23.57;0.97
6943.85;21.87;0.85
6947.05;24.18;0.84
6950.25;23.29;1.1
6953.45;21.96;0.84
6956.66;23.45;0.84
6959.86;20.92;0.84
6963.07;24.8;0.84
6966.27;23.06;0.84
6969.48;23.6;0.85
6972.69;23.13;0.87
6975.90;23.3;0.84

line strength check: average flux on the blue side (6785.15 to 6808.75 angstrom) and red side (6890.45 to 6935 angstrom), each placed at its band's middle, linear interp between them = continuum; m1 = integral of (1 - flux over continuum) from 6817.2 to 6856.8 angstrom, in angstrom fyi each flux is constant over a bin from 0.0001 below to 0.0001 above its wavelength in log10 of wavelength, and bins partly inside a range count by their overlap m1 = 0.2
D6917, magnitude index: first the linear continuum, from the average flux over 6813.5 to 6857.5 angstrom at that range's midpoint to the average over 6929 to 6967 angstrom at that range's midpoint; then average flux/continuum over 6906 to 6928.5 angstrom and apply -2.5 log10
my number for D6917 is 0.078 mag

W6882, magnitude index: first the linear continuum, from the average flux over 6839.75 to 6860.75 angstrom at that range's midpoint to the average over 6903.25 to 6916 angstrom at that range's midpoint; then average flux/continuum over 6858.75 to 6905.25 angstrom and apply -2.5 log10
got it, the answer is -0.025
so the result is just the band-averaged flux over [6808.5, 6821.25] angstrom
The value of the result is 22.2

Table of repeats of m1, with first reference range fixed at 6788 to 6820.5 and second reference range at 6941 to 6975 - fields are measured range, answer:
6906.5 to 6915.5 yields 0.9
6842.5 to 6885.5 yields 1.5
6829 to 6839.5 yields 0.1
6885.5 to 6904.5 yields 0.5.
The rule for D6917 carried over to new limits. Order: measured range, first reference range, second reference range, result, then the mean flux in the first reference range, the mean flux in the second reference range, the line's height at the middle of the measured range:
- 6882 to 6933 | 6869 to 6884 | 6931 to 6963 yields 0.02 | 21.4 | 22.7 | 21.9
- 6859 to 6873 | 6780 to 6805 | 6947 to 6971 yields 0.04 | 22.6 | 23.1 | 22.8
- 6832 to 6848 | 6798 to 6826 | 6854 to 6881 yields 0.03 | 22.4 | 21.9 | 22.2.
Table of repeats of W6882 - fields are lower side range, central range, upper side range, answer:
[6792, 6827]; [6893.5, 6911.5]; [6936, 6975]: 0.052 mag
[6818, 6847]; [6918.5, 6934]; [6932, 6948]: 0.061 mag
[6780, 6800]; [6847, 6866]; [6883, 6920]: -0.025 mag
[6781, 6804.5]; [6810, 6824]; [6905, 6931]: -0.002 mag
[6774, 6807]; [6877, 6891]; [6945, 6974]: 0.080 mag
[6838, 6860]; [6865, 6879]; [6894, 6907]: 0.021 mag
